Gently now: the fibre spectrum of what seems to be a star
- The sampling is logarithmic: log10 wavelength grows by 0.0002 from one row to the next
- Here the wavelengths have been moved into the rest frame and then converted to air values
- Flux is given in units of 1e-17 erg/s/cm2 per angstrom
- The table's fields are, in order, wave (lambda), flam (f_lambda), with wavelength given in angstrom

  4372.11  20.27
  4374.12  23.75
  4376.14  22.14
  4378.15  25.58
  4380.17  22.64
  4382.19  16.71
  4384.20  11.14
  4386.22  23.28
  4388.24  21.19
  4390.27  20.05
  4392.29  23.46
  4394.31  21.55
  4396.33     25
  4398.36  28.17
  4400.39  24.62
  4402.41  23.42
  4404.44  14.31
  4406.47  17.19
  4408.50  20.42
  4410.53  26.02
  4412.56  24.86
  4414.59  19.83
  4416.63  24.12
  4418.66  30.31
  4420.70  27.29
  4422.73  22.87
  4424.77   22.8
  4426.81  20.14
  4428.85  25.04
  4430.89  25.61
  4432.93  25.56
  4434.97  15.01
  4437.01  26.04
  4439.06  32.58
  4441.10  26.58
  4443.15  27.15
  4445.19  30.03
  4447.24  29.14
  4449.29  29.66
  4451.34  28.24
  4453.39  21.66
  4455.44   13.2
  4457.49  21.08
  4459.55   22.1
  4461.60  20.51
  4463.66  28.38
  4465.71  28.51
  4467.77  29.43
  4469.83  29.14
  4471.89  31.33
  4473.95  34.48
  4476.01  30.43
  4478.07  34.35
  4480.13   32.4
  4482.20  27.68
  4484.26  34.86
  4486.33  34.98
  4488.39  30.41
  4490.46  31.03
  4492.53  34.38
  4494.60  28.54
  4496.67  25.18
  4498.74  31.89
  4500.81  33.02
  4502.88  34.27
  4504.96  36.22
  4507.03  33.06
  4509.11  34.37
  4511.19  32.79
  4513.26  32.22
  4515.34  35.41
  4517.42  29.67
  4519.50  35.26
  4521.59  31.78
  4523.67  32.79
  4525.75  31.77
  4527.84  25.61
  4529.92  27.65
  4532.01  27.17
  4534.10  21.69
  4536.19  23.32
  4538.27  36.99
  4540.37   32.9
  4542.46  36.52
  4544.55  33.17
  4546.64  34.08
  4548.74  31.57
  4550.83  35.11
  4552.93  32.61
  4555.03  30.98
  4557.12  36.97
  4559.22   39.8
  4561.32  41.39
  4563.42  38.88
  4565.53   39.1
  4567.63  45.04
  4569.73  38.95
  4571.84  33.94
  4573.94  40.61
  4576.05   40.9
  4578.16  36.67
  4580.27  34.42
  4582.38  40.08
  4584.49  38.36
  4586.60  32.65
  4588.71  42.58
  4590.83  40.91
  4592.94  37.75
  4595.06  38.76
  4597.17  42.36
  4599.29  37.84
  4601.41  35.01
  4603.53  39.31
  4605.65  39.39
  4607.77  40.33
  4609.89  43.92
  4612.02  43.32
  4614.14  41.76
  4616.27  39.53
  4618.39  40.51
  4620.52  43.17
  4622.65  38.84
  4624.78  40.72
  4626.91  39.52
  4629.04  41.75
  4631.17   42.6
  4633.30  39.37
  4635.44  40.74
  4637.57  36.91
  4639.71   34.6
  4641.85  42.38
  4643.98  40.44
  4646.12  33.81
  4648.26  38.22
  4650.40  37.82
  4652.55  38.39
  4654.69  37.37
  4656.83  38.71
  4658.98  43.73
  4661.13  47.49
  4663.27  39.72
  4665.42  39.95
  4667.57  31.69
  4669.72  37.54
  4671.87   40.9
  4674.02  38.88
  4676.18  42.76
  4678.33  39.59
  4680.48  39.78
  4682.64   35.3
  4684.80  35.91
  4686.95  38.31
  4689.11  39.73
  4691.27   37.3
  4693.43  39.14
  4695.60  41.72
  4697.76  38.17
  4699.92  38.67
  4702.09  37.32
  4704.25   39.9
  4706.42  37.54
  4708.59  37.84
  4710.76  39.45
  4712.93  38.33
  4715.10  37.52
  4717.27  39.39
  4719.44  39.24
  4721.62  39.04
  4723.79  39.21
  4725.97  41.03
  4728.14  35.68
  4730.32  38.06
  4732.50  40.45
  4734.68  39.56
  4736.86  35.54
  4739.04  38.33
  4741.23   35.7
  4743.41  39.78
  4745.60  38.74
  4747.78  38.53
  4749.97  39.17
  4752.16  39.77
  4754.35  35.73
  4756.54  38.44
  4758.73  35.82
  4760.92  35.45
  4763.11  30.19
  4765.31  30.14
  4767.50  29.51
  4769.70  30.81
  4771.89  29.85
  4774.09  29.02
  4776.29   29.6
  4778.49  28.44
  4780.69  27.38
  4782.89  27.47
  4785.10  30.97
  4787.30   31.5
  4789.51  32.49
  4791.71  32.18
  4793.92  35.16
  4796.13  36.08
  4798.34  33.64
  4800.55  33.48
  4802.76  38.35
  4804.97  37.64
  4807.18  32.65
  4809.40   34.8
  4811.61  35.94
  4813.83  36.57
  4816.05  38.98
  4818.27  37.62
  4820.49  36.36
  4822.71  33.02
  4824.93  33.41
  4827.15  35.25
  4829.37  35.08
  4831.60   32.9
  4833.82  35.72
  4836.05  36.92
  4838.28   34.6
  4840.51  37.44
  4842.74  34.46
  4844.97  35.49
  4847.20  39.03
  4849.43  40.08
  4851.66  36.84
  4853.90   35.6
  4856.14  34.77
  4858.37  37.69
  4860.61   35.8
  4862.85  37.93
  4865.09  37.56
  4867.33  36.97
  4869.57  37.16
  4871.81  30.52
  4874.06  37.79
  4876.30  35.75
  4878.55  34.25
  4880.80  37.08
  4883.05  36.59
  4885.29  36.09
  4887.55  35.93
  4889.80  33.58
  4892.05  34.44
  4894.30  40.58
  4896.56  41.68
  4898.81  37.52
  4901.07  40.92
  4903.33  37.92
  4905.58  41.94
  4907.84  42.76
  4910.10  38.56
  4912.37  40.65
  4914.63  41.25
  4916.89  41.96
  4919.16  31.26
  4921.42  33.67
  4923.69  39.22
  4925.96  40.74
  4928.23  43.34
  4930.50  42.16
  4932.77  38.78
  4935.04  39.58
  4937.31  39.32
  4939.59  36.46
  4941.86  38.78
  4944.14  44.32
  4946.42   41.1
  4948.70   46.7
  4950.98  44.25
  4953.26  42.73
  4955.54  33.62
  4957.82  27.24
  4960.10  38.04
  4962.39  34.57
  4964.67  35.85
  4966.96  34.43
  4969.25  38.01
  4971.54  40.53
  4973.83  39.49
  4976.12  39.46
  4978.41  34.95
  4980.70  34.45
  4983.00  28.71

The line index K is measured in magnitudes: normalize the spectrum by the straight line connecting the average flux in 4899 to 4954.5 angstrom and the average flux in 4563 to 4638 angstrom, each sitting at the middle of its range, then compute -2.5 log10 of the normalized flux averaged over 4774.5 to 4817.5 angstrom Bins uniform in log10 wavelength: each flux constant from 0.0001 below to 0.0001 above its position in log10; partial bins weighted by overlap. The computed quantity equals 0.20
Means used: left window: 39.7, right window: 40.3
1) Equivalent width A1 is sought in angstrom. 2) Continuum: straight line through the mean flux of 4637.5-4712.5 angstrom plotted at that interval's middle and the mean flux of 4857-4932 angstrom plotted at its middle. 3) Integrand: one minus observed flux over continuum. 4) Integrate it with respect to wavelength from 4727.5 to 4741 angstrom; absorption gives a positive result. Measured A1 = 0.2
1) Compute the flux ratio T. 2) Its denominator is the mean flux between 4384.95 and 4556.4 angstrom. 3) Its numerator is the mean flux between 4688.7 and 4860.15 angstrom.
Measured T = 1.28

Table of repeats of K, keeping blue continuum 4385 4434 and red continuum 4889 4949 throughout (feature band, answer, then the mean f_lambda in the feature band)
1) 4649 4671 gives -0.25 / 39.2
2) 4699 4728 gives -0.18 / 38.7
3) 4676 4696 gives -0.20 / 38.7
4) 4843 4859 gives 0.01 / 36.9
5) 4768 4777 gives 0.17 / 29.8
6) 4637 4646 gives -0.24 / 38.2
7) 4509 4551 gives -0.16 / 31.4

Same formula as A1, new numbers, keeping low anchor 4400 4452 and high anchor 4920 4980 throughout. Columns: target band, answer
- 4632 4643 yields -3.14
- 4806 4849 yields -0.35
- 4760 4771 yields 0.84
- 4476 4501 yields -4.98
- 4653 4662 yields -3.12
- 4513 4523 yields -2.17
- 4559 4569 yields -4.45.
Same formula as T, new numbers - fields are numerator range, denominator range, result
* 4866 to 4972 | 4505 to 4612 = 1.07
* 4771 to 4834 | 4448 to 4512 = 1.13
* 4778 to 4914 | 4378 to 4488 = 1.43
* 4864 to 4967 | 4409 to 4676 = 1.14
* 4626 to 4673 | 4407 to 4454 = 1.56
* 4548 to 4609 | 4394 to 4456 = 1.57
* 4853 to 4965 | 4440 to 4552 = 1.26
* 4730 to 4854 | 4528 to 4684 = 0.92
